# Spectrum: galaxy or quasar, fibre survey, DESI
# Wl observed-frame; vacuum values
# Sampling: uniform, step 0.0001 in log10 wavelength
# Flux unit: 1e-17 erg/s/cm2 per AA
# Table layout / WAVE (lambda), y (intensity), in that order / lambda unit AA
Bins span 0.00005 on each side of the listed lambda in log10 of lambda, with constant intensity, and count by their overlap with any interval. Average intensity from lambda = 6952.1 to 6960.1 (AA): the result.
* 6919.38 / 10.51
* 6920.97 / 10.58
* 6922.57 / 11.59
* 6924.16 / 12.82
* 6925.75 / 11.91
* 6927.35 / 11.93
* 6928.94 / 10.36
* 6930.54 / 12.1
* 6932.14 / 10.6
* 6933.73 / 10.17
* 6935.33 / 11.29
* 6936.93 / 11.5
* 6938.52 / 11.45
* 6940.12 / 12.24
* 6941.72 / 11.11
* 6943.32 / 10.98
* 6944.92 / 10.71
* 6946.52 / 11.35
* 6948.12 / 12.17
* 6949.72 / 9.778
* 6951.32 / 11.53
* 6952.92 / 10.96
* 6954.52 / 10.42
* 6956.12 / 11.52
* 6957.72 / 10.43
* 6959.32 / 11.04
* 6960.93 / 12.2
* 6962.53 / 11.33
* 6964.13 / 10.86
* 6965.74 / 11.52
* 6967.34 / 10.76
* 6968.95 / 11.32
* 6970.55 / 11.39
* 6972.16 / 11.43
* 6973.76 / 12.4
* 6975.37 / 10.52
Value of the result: 10.9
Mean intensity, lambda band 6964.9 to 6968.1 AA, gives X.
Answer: 11.1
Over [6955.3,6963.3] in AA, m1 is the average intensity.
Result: 11.3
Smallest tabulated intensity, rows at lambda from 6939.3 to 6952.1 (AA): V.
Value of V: 9.778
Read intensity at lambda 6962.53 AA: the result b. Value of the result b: 11.33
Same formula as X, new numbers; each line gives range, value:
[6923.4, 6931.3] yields 11.8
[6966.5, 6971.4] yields 11.2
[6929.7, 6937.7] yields 11.1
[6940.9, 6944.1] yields 11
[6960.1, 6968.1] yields 11.3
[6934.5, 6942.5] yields 11.5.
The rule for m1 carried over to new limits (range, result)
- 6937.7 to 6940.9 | 11.9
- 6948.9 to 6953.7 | 10.8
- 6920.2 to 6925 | 11.7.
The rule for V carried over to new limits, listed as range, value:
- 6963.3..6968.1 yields 10.76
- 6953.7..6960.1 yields 10.42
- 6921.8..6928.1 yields 11.59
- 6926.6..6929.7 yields 10.36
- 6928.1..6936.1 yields 10.17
